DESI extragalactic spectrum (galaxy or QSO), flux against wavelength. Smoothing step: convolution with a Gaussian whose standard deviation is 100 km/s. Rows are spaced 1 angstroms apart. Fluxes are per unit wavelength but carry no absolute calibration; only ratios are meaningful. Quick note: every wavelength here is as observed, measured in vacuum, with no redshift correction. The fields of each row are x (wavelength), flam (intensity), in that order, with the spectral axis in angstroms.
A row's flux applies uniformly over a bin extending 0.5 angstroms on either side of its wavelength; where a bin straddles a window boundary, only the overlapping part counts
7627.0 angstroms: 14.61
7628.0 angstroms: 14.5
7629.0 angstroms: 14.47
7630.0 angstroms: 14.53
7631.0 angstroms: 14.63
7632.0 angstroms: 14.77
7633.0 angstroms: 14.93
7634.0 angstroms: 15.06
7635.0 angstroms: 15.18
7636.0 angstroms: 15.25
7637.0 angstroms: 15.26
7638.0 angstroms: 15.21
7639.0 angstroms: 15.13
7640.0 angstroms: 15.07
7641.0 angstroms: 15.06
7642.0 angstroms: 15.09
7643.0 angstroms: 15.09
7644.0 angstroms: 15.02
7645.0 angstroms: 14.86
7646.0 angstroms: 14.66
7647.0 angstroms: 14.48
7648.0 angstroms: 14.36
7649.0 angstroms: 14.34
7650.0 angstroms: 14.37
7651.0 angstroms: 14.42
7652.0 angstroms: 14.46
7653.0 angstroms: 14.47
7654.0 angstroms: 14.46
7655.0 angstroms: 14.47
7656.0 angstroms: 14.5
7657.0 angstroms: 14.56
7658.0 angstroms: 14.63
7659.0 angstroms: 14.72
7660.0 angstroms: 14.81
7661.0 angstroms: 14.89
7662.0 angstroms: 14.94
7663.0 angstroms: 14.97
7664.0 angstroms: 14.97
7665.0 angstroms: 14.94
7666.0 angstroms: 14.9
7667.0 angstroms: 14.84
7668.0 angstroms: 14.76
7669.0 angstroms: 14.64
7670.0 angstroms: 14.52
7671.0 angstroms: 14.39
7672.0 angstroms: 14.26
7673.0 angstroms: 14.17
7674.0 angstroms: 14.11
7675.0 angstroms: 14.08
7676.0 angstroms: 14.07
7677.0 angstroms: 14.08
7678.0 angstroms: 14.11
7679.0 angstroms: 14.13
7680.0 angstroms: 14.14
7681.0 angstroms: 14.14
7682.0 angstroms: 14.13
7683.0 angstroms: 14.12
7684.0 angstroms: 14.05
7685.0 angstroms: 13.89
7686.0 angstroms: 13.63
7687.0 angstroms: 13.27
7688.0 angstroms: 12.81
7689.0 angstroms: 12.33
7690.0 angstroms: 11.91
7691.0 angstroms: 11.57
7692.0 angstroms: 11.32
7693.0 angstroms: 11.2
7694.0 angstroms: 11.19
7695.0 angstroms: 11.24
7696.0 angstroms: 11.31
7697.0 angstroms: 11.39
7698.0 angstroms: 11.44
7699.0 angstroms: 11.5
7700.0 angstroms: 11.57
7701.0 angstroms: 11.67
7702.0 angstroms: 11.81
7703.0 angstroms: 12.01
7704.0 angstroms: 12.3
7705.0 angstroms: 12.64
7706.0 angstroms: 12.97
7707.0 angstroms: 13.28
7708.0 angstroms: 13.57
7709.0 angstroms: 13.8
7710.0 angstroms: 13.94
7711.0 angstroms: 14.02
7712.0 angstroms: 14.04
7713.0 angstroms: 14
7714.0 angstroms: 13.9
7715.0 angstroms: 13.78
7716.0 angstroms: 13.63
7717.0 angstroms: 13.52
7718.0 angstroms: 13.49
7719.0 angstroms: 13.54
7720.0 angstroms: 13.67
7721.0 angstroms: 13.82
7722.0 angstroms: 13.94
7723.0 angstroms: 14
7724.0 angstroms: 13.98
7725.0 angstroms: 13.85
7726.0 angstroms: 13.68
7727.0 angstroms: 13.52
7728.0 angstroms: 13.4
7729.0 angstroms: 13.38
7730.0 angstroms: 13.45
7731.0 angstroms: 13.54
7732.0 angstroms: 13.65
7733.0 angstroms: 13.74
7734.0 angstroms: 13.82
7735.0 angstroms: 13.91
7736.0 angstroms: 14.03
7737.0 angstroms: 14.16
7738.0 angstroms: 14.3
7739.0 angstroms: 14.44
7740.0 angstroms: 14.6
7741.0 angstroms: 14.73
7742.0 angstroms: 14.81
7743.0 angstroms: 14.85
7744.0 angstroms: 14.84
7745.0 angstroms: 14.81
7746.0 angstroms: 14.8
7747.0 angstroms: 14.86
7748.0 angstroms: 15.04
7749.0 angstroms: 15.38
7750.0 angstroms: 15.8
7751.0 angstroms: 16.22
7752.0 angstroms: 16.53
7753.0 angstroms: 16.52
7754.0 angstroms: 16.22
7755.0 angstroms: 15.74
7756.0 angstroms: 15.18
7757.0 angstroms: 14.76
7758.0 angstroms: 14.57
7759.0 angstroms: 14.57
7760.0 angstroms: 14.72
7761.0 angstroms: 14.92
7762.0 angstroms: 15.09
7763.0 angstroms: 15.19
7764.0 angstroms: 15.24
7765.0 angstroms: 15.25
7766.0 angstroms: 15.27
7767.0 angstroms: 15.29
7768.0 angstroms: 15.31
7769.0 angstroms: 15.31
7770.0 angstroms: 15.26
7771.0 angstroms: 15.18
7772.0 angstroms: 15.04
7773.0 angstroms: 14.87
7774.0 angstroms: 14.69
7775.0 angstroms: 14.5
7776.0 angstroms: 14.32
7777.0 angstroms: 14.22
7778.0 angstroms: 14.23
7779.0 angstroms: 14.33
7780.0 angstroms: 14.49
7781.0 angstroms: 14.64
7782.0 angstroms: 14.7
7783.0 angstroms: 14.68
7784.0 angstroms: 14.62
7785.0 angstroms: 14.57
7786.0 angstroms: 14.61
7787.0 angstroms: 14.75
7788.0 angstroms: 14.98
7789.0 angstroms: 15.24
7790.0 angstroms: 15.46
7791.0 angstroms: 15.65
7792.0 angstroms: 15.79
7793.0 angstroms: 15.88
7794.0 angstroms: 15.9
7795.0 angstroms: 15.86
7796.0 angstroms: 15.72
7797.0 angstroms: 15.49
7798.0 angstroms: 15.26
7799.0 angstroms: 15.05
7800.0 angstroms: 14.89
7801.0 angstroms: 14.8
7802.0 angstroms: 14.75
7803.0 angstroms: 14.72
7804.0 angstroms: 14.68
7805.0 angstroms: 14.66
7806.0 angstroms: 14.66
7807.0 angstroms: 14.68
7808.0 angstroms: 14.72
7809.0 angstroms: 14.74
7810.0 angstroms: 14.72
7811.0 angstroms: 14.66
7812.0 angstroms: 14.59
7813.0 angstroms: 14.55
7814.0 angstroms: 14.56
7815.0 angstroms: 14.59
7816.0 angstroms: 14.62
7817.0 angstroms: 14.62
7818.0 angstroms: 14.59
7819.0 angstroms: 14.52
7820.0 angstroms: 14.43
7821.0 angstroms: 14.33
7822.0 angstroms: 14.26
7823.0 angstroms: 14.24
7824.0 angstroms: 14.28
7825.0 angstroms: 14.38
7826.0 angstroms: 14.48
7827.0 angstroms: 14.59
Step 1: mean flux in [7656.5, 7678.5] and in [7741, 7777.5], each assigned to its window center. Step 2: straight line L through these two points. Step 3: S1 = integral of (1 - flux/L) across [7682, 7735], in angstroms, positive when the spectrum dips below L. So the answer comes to 6.37 angstroms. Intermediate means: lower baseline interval 14.6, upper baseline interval 15.1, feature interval 13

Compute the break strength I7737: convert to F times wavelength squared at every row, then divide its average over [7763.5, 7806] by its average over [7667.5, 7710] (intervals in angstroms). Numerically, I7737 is 1.18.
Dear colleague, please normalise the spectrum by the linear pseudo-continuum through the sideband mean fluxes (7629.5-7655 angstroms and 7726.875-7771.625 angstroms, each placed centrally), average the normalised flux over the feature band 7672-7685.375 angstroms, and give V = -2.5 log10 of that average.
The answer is 0.05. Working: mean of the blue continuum 14.8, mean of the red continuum 14.8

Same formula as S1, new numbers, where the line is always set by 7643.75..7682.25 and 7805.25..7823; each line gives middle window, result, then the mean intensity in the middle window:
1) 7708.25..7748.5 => 1.4 angstroms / 14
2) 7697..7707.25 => 1.7 angstroms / 12.1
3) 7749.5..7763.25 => -0.8 angstroms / 15.4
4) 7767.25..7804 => -1.1 angstroms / 15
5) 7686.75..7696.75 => 1.9 angstroms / 11.8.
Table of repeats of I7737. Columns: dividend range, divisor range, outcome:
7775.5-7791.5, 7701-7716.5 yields 1.13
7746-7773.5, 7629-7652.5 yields 1.06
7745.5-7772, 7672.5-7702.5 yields 1.22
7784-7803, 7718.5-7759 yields 1.06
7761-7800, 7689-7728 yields 1.19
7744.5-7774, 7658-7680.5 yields 1.08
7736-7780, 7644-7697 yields 1.10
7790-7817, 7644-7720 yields 1.14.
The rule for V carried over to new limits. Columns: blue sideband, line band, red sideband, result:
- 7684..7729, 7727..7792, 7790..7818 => -0.06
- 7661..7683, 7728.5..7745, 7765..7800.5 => 0.05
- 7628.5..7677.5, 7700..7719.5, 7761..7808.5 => 0.12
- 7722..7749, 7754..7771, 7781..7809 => -0.04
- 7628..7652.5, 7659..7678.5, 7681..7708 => -0.08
